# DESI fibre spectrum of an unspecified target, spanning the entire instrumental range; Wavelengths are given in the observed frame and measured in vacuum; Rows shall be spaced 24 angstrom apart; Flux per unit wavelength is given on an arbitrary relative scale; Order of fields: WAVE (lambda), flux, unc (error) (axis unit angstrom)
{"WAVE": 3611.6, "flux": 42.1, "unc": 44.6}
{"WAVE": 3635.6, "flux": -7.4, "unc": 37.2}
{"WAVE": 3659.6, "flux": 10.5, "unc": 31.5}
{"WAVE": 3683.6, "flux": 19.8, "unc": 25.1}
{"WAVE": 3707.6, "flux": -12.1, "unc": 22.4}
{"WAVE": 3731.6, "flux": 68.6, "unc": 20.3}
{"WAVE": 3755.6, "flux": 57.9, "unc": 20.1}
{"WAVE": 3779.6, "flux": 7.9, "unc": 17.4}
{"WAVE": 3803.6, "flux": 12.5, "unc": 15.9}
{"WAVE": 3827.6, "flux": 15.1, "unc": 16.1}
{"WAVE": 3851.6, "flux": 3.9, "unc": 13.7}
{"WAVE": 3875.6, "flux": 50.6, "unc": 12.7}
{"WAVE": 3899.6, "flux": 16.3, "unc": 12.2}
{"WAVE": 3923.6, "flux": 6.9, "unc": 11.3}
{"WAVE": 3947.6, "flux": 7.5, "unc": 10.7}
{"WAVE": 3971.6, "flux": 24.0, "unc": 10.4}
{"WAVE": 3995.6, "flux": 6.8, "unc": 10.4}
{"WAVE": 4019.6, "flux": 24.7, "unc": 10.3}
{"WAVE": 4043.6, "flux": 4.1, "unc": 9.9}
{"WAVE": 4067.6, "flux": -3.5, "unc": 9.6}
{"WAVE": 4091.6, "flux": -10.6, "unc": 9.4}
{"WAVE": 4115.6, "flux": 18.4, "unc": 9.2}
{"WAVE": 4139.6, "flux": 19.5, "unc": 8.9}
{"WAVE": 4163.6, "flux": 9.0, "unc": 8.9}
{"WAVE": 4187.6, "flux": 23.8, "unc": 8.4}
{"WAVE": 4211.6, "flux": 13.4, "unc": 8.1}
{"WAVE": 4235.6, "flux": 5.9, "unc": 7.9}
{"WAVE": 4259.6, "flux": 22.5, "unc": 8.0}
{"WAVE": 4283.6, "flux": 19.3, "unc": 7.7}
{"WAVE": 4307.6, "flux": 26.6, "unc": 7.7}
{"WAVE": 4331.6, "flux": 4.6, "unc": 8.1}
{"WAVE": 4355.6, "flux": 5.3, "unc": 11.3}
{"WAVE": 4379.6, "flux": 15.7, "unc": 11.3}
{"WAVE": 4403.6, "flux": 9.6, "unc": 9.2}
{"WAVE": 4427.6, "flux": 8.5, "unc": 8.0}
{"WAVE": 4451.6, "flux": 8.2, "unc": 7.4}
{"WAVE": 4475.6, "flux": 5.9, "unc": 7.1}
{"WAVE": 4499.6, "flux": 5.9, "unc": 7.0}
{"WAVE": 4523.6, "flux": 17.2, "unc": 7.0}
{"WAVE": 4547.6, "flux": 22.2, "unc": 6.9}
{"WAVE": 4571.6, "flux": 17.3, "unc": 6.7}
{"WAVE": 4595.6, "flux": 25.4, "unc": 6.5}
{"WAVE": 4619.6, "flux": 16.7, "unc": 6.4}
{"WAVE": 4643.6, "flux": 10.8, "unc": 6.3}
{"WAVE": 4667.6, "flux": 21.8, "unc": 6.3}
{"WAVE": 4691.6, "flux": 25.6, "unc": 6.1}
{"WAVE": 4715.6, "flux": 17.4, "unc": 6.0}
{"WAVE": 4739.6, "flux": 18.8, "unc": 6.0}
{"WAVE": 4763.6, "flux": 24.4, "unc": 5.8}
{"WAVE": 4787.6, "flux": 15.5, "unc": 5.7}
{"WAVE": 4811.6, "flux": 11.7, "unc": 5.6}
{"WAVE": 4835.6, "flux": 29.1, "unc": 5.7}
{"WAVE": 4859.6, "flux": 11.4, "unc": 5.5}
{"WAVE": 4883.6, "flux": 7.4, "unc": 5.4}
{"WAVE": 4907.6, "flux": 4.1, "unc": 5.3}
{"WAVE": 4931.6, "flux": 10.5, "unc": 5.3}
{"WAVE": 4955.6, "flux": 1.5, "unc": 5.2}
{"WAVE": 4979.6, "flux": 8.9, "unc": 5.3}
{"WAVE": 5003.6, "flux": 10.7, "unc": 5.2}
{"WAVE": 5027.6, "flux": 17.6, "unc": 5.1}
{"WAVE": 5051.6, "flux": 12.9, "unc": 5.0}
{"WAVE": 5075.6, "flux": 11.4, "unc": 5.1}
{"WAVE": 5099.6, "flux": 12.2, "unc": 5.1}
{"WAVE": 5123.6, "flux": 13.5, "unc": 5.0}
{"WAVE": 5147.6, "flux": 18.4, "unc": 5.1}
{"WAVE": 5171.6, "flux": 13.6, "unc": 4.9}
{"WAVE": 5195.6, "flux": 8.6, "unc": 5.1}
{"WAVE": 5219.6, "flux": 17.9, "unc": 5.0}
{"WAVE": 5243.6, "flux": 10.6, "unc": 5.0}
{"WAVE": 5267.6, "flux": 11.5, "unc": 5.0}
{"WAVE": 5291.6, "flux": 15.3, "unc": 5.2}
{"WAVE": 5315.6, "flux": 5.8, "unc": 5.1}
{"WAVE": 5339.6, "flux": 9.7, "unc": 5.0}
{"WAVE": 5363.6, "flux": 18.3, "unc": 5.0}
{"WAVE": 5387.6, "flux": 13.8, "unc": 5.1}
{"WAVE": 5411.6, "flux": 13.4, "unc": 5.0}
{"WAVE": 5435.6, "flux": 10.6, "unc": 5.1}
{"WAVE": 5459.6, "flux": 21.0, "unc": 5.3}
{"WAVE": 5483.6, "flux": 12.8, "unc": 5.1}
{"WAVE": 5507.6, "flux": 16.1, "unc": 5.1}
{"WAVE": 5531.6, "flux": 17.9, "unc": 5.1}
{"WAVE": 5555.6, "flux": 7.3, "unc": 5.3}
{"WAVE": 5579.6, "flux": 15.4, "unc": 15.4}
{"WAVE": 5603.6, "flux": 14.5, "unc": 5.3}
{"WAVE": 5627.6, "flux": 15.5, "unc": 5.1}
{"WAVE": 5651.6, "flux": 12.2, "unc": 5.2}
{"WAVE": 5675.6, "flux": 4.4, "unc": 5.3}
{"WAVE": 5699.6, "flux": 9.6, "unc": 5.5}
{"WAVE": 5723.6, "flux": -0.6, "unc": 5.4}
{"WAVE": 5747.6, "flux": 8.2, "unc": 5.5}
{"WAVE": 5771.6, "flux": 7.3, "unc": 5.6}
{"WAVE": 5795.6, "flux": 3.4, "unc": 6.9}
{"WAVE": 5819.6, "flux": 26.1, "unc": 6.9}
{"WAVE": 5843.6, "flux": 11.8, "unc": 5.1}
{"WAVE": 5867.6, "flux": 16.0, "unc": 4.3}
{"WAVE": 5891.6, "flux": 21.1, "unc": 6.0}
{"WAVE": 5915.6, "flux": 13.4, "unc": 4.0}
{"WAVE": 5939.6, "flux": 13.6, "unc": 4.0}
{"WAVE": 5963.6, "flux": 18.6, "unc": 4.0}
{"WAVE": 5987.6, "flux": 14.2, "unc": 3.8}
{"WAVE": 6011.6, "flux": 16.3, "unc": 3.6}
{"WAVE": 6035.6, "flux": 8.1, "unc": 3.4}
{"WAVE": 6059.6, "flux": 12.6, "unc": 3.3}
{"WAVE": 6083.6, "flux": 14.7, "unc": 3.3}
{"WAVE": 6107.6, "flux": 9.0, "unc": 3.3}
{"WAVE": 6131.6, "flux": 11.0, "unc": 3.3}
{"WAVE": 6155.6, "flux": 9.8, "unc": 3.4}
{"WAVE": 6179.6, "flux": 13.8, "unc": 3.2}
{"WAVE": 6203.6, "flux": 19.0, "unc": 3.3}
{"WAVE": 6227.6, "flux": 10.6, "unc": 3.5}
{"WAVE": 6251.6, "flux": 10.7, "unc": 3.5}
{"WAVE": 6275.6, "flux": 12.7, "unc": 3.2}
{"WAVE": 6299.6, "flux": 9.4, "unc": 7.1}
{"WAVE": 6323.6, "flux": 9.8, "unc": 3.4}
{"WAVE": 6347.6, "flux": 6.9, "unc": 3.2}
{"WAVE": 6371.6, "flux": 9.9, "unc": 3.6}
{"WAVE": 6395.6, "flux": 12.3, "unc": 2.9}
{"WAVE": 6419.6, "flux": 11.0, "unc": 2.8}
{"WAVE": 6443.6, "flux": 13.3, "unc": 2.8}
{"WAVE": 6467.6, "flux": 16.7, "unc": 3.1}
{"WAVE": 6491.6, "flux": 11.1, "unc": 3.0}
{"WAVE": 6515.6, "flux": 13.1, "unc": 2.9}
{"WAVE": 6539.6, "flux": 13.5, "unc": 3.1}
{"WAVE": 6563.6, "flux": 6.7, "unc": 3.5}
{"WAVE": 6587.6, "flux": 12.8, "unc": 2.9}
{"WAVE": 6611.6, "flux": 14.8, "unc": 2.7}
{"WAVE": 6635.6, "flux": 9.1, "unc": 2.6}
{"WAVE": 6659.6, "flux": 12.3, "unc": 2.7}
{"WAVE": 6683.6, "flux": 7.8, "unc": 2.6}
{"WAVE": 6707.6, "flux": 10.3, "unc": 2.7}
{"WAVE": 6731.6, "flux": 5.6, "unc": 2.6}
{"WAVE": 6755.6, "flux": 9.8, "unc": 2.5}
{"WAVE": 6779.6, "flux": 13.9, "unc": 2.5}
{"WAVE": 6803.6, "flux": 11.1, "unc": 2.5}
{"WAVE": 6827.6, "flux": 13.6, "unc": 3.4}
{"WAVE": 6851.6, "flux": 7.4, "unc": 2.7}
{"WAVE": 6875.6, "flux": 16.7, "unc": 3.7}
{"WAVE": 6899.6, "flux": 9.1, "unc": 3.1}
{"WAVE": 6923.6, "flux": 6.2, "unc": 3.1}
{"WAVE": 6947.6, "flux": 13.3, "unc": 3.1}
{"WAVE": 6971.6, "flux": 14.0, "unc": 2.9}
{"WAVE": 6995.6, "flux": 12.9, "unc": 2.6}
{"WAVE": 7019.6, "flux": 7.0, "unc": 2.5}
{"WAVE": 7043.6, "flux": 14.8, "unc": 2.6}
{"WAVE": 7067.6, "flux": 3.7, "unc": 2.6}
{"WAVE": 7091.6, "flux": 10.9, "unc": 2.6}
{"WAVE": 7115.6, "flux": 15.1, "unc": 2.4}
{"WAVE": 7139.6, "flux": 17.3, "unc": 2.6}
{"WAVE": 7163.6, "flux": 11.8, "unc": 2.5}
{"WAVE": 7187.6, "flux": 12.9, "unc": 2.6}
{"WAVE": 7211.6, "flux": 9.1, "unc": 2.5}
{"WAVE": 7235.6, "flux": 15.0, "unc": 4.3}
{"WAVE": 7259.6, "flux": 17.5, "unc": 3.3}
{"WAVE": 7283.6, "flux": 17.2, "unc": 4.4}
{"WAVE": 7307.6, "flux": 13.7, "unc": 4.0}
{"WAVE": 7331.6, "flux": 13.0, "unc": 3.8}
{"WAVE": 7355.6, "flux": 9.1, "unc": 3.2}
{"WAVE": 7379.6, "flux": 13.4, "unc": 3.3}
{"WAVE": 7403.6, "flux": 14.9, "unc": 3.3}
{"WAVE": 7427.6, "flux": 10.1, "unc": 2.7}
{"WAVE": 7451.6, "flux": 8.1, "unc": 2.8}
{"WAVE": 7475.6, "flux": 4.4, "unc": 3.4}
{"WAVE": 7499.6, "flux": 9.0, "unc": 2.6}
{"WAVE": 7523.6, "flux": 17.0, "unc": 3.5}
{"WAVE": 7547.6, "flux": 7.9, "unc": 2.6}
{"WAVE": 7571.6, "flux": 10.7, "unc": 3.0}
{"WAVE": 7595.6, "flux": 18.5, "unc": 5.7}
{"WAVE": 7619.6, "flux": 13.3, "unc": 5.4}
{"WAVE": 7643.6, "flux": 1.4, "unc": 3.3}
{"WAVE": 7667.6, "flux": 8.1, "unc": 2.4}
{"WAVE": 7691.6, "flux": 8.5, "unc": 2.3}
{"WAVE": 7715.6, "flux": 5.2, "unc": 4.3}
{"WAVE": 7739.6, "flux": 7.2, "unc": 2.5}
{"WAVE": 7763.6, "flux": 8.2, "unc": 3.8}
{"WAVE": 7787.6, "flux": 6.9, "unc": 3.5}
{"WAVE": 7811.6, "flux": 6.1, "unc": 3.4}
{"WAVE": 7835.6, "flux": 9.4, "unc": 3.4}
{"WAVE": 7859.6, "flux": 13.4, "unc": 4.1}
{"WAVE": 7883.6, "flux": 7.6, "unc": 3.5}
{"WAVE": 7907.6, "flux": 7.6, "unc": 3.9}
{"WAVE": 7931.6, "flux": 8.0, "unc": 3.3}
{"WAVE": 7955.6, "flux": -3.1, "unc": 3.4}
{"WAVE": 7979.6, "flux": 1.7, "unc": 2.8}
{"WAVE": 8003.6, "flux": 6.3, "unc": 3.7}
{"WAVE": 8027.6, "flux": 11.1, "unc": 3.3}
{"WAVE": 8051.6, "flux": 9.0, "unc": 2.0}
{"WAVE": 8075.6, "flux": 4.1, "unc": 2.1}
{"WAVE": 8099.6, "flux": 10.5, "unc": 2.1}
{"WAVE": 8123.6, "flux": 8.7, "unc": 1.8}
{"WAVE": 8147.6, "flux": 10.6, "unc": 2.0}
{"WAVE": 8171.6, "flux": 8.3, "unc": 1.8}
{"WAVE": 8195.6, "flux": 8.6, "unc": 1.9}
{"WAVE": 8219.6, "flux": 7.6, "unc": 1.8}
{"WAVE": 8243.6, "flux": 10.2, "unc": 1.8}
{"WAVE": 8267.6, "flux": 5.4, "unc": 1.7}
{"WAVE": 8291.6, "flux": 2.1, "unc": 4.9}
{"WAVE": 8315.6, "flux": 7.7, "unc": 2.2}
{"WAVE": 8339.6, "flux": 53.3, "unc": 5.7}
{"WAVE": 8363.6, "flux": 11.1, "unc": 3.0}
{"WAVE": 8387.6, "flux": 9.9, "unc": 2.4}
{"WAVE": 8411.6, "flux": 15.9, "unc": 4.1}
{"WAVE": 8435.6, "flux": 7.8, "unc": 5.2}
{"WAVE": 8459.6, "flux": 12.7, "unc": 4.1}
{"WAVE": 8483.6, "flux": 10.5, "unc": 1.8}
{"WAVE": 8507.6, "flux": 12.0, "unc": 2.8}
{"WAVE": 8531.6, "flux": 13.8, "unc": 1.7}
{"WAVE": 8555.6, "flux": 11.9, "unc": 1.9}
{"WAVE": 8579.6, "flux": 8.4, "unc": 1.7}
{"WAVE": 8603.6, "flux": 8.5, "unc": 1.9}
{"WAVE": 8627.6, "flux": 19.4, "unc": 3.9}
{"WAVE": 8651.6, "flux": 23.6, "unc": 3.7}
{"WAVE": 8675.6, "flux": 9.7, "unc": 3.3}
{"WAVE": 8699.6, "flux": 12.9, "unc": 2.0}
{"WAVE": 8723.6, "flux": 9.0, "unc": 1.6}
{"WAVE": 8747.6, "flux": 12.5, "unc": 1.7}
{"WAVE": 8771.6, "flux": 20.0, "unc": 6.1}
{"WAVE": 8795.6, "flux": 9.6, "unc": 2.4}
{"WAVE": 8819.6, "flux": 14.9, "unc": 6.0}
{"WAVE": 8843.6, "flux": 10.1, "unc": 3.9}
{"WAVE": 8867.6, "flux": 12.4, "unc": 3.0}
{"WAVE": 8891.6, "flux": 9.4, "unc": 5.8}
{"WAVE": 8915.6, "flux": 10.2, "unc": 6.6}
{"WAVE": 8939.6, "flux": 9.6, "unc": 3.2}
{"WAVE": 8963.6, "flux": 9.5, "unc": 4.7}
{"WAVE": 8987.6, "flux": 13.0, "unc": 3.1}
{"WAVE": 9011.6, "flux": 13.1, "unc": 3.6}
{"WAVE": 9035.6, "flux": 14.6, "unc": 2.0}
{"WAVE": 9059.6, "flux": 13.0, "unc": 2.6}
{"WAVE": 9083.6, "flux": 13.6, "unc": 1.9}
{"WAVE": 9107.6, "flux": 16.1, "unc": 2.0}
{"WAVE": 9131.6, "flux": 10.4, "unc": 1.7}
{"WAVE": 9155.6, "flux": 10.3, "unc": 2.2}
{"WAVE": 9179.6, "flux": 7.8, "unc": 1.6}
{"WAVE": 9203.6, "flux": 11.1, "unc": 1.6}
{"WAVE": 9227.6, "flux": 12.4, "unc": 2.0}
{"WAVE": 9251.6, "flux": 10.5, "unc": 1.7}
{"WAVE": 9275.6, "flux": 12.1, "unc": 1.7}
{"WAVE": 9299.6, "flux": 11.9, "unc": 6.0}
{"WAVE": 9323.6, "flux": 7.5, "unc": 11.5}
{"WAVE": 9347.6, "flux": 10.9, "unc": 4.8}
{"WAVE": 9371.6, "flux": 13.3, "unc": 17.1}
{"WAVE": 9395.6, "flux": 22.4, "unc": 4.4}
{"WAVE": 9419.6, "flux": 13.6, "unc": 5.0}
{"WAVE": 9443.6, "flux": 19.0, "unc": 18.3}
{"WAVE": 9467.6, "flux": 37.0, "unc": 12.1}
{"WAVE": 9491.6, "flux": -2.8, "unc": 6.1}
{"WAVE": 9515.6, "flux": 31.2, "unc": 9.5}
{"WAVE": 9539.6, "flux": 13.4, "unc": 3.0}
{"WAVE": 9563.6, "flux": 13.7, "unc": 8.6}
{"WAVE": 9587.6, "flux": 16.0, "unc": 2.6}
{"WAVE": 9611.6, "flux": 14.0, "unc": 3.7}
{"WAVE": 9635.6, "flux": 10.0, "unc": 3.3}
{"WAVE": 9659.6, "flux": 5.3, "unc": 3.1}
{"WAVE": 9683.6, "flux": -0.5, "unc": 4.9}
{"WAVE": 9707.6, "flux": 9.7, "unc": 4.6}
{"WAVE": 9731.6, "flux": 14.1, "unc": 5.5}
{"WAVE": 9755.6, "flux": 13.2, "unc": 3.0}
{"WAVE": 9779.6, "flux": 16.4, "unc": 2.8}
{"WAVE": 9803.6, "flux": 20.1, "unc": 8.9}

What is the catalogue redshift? 1.236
